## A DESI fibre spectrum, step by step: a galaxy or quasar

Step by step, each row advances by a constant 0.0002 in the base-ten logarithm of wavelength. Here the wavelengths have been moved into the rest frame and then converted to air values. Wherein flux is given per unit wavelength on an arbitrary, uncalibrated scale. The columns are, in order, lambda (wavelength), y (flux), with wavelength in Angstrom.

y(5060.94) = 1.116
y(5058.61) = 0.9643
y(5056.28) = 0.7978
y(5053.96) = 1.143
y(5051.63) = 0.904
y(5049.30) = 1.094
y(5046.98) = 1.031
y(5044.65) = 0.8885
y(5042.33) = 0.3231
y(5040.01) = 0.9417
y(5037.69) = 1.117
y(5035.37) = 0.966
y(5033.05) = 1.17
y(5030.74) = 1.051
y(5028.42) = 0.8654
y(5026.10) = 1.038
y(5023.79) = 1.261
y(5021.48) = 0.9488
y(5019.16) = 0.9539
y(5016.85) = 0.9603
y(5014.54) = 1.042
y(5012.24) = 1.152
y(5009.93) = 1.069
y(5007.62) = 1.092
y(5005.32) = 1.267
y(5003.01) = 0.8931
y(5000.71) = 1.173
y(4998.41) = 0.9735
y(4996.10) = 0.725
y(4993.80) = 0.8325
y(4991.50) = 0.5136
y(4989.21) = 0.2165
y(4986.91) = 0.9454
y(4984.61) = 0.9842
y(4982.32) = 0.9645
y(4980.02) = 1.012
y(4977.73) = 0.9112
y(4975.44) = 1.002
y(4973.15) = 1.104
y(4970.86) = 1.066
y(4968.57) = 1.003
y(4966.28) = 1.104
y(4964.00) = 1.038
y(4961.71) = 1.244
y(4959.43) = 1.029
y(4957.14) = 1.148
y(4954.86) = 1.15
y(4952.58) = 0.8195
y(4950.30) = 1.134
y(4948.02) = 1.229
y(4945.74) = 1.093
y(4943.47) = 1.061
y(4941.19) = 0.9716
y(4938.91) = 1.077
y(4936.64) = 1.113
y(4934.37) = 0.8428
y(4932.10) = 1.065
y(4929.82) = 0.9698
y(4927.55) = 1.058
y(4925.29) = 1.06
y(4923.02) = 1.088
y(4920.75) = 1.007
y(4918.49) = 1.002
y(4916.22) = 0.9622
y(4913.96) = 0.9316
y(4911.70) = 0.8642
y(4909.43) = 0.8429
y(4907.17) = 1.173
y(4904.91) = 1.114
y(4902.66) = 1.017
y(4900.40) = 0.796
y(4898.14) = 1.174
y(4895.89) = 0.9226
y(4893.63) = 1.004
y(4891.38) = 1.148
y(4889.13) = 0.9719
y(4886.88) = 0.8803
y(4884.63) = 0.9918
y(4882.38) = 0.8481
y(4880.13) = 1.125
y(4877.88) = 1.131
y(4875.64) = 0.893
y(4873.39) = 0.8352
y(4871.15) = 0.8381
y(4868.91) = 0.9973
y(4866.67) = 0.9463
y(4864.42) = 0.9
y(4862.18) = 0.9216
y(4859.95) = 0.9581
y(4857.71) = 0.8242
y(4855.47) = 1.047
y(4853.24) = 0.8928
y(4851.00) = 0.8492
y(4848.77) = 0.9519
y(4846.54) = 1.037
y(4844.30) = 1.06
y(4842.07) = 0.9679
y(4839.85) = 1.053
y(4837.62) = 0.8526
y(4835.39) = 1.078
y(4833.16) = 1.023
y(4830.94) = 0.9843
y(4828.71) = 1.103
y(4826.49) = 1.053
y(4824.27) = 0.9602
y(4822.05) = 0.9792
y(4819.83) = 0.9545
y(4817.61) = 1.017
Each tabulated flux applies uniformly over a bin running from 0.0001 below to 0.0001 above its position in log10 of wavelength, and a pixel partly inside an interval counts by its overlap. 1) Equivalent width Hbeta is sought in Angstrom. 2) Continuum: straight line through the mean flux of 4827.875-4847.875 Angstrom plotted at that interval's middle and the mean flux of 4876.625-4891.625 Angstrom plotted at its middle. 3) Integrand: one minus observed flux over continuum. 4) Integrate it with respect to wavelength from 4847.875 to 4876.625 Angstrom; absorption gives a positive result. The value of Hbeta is 2.8 Angstrom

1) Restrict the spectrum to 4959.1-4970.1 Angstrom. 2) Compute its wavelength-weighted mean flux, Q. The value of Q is 1.09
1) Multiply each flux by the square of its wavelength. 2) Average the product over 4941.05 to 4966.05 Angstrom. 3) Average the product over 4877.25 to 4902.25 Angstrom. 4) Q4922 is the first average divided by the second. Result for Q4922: 1.12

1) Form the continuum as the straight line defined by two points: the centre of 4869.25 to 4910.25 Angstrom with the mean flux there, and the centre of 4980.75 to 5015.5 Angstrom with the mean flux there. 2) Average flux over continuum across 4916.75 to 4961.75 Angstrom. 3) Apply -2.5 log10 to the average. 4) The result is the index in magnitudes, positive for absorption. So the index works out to -0.10 mag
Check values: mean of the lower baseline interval 0.985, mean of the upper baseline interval 0.924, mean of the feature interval 1.05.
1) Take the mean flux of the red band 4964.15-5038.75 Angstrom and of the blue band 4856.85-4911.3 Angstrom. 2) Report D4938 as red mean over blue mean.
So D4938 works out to 1.01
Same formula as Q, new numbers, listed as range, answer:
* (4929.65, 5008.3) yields 0.993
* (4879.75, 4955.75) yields 1.01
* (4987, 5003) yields 0.764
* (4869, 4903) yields 0.972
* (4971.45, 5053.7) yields 0.957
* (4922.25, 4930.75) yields 1.04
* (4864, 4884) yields 0.948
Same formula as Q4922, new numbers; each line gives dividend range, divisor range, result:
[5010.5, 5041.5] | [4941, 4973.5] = 0.98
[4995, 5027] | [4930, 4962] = 1.00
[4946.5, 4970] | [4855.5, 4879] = 1.22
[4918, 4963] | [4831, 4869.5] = 1.14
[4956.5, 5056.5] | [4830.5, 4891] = 1.08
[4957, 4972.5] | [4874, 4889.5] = 1.16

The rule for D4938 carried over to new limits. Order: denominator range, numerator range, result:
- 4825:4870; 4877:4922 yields 1.02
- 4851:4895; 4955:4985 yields 1.10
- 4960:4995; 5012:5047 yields 1.05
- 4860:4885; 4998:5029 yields 1.11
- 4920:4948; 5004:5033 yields 1.02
